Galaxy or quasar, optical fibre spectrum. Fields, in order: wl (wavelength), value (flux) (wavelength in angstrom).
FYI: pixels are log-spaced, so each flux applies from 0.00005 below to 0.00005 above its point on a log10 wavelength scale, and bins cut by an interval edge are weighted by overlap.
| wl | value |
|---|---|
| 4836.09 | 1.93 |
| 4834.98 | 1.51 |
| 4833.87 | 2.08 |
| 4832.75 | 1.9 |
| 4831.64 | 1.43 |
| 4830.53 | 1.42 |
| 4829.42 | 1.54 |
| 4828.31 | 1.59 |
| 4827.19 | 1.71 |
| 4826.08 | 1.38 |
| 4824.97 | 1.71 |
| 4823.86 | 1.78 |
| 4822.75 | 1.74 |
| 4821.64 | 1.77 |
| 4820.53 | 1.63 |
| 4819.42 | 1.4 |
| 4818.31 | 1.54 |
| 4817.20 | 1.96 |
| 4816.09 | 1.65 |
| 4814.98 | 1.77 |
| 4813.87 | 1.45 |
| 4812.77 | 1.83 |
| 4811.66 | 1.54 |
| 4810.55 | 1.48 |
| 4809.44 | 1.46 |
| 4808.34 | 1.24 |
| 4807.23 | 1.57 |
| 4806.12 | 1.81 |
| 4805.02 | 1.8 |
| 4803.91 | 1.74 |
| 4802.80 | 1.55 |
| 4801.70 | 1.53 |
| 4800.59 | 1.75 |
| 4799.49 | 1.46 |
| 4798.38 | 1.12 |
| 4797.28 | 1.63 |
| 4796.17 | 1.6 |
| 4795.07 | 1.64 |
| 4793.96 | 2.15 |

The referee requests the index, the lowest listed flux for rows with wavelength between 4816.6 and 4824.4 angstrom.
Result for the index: 1.4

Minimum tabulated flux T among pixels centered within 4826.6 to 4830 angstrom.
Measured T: 1.54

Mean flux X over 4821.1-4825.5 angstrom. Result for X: 1.75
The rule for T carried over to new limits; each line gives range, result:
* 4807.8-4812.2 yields 1.24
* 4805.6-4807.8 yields 1.57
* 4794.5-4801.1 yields 1.12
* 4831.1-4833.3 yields 1.43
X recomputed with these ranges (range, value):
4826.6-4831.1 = 1.56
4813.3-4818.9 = 1.67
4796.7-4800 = 1.4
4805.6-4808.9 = 1.54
